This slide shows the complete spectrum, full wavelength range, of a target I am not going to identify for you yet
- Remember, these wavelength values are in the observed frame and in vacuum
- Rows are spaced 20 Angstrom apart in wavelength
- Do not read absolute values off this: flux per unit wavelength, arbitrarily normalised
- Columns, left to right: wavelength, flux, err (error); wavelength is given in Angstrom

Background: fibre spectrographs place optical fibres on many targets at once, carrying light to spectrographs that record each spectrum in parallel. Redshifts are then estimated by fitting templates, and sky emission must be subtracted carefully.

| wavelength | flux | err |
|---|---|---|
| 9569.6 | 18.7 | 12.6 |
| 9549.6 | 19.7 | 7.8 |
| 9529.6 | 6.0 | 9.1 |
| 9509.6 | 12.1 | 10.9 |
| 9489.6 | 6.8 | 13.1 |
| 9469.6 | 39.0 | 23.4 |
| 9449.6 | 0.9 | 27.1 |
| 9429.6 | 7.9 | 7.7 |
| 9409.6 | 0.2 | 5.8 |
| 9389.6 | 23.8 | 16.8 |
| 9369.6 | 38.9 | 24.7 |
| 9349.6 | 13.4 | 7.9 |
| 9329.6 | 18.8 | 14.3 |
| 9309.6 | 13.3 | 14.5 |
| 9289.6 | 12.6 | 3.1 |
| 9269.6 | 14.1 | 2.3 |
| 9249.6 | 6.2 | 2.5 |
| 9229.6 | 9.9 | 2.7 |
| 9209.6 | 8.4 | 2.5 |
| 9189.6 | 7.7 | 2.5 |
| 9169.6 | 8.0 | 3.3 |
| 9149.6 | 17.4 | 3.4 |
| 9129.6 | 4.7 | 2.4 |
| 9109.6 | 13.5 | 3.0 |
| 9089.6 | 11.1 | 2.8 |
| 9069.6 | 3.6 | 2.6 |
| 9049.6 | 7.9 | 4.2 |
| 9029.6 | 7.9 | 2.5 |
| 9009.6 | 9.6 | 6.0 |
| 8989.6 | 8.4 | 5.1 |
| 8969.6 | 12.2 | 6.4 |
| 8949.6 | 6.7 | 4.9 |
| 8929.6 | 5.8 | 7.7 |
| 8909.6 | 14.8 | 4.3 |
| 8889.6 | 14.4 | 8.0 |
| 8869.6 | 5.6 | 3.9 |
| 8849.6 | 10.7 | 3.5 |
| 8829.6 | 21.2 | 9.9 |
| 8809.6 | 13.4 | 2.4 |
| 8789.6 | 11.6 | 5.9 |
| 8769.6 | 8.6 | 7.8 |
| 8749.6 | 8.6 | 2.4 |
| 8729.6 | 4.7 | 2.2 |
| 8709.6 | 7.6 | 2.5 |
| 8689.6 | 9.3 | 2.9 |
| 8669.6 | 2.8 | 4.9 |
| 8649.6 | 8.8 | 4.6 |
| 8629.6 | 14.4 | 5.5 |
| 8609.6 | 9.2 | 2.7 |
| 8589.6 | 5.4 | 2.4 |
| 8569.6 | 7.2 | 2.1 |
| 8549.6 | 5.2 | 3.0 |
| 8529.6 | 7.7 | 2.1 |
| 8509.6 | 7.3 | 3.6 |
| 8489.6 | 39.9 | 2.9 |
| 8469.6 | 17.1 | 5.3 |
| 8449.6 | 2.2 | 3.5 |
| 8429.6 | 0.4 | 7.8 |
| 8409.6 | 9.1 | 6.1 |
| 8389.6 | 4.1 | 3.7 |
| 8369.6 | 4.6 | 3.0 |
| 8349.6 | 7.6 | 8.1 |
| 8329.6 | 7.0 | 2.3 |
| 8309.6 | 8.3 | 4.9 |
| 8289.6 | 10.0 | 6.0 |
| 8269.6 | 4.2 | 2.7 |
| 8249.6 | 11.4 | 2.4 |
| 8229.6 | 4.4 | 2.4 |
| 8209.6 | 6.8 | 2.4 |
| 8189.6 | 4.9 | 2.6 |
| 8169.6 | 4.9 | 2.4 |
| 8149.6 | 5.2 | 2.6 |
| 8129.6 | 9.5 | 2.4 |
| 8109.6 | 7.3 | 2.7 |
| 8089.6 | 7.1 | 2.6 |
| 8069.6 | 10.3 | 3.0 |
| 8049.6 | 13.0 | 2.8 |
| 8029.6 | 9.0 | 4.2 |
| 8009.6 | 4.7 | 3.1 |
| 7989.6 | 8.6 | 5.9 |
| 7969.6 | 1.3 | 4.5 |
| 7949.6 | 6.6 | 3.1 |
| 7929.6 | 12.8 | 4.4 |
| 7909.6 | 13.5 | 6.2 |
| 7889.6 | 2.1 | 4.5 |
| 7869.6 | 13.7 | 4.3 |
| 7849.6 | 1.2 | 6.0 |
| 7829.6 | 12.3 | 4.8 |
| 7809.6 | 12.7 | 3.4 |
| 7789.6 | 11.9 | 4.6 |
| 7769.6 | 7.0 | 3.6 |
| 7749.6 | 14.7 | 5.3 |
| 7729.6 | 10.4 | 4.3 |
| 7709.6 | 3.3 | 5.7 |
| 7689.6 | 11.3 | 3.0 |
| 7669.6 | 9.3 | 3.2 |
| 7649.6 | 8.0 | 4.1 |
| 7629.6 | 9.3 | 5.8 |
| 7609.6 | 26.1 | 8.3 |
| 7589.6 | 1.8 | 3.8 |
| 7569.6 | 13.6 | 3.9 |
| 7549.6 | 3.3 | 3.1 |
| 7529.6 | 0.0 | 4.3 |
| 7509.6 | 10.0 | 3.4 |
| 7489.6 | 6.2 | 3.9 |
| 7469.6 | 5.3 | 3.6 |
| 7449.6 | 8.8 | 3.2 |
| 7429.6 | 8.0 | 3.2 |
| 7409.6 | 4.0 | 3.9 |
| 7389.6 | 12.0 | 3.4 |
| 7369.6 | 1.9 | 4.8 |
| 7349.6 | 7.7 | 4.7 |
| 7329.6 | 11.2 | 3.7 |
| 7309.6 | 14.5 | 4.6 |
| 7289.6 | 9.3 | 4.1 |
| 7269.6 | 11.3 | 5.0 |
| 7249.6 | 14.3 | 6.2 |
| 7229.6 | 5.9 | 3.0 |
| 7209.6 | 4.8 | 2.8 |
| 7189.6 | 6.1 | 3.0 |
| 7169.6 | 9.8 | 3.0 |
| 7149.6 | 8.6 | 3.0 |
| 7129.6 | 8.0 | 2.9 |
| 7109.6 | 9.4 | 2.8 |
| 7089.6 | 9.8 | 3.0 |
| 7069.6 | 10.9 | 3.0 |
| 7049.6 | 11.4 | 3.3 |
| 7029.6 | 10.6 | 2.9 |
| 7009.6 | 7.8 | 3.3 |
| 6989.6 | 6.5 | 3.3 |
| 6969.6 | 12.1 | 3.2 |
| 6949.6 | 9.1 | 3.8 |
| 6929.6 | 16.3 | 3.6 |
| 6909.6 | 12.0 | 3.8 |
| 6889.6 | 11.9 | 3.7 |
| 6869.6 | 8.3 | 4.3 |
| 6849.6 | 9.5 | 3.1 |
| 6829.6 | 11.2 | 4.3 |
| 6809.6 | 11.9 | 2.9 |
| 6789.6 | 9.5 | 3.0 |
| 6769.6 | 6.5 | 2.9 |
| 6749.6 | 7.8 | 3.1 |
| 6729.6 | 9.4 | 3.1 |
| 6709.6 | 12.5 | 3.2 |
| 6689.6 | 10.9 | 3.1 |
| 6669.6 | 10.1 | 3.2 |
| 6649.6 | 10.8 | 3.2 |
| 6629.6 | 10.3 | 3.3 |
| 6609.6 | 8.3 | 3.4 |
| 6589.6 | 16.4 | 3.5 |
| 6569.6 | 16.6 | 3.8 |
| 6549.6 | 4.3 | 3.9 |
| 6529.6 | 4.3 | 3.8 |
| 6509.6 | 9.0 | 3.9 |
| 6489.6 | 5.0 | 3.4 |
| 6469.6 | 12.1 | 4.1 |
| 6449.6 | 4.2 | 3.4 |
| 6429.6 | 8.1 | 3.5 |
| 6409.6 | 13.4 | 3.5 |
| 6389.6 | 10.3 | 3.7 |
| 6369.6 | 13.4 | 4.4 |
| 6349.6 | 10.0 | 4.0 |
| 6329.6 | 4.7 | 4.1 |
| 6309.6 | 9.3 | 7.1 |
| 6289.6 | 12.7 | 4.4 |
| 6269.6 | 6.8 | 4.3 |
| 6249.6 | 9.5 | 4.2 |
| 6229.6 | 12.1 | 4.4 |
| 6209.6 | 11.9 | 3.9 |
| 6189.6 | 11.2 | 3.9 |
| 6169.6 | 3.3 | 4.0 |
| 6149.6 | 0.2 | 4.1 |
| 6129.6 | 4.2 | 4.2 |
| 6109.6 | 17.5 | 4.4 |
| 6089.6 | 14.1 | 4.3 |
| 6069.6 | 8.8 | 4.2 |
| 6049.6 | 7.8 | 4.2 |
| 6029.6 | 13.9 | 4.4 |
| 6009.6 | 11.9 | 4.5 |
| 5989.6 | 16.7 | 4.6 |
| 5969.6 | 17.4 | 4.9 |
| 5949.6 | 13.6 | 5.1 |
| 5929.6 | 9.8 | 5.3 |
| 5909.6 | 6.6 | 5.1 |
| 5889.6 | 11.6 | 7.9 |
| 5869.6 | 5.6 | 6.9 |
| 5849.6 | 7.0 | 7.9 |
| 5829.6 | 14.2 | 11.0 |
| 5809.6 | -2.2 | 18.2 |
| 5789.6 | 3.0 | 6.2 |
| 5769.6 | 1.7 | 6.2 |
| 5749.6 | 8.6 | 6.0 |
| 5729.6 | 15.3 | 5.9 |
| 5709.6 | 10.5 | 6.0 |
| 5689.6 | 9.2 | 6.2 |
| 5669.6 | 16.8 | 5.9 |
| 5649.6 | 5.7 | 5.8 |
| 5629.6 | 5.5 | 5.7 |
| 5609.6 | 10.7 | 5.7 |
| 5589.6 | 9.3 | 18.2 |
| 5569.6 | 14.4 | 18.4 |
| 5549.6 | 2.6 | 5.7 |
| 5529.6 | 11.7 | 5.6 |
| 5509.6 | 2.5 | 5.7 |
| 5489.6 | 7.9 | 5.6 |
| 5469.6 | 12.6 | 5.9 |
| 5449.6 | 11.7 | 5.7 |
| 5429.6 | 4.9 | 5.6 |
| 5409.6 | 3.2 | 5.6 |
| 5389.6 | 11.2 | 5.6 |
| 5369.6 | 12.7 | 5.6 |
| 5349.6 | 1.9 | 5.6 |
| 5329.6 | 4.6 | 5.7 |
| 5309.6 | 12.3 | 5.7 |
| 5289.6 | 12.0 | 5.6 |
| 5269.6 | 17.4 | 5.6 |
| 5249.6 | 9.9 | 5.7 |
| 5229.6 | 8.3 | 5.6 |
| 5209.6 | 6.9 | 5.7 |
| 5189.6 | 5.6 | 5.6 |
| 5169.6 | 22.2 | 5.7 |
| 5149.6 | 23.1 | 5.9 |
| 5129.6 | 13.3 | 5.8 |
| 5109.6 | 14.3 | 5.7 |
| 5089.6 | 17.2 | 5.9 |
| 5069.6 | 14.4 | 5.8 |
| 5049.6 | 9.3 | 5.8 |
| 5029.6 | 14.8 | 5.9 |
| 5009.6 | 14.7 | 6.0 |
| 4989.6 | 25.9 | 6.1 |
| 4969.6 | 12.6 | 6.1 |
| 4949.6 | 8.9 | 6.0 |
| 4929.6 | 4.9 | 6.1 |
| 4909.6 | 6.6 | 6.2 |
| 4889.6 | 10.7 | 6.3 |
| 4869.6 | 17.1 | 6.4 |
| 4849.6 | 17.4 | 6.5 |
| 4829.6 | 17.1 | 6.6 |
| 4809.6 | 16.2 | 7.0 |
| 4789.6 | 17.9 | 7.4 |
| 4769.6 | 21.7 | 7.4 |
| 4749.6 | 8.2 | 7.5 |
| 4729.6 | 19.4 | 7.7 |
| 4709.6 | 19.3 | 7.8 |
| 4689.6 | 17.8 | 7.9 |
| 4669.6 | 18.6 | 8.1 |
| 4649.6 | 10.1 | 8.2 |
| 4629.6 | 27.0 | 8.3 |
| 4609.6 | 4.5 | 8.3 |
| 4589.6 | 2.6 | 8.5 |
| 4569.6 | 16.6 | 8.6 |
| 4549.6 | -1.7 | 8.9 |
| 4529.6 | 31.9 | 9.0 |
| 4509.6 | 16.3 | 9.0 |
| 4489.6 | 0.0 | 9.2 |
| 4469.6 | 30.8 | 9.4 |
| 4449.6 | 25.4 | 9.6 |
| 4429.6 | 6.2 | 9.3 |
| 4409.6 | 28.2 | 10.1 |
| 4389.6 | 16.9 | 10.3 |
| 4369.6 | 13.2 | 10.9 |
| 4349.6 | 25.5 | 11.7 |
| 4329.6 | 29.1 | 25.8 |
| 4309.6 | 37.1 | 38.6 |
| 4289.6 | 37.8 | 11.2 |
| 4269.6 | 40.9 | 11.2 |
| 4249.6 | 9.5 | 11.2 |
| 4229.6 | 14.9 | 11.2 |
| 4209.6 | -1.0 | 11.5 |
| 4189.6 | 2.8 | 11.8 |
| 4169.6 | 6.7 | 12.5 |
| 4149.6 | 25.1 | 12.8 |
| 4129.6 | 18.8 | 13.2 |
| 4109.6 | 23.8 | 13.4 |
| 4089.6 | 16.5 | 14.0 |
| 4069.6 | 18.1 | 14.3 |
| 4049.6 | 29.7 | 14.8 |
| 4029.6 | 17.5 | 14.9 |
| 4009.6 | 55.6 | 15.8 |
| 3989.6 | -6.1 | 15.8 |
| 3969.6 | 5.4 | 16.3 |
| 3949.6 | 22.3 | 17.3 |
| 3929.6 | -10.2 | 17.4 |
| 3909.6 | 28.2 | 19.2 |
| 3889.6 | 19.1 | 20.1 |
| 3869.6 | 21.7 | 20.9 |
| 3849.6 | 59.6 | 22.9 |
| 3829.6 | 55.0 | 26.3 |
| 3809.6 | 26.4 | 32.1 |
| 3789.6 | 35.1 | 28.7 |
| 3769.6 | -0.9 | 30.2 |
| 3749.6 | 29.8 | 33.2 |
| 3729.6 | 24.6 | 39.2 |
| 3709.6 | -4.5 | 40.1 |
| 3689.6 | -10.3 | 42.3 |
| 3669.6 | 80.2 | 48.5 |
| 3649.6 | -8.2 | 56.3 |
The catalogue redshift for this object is 1.275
